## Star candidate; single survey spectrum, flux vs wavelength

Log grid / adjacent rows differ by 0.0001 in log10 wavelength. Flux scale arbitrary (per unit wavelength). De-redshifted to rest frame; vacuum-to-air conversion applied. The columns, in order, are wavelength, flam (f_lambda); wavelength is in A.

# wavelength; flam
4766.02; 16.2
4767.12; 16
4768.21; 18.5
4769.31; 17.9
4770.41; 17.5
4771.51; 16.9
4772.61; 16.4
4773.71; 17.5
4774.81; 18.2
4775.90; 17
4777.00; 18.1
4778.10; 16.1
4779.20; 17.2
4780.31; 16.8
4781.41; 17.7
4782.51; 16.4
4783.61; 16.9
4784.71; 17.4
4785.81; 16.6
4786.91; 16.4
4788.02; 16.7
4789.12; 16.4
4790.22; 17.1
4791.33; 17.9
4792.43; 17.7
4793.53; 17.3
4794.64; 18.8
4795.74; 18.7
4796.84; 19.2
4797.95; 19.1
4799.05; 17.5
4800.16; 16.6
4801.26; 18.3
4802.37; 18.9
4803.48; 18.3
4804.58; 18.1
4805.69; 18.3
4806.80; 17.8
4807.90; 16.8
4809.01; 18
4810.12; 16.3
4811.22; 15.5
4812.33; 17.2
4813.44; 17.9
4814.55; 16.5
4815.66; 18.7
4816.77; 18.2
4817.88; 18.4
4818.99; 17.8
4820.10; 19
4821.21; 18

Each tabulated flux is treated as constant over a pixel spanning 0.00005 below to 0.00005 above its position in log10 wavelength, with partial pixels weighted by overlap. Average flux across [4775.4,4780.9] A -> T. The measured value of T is 17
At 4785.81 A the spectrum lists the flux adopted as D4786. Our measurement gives 16.6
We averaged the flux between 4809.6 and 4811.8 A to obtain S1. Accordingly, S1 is 15.9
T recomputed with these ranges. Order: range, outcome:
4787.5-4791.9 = 17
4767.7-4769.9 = 18.2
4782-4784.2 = 16.7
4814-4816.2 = 17.6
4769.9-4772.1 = 17.2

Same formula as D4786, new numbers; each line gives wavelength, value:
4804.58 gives 18.1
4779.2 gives 17.2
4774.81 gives 18.2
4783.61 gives 16.9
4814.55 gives 16.5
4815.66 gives 18.7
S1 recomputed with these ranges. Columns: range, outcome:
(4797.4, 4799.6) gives 18.3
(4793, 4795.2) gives 18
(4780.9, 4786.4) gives 17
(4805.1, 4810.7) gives 17.4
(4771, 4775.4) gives 17.3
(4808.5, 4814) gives 17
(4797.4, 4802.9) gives 18.1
